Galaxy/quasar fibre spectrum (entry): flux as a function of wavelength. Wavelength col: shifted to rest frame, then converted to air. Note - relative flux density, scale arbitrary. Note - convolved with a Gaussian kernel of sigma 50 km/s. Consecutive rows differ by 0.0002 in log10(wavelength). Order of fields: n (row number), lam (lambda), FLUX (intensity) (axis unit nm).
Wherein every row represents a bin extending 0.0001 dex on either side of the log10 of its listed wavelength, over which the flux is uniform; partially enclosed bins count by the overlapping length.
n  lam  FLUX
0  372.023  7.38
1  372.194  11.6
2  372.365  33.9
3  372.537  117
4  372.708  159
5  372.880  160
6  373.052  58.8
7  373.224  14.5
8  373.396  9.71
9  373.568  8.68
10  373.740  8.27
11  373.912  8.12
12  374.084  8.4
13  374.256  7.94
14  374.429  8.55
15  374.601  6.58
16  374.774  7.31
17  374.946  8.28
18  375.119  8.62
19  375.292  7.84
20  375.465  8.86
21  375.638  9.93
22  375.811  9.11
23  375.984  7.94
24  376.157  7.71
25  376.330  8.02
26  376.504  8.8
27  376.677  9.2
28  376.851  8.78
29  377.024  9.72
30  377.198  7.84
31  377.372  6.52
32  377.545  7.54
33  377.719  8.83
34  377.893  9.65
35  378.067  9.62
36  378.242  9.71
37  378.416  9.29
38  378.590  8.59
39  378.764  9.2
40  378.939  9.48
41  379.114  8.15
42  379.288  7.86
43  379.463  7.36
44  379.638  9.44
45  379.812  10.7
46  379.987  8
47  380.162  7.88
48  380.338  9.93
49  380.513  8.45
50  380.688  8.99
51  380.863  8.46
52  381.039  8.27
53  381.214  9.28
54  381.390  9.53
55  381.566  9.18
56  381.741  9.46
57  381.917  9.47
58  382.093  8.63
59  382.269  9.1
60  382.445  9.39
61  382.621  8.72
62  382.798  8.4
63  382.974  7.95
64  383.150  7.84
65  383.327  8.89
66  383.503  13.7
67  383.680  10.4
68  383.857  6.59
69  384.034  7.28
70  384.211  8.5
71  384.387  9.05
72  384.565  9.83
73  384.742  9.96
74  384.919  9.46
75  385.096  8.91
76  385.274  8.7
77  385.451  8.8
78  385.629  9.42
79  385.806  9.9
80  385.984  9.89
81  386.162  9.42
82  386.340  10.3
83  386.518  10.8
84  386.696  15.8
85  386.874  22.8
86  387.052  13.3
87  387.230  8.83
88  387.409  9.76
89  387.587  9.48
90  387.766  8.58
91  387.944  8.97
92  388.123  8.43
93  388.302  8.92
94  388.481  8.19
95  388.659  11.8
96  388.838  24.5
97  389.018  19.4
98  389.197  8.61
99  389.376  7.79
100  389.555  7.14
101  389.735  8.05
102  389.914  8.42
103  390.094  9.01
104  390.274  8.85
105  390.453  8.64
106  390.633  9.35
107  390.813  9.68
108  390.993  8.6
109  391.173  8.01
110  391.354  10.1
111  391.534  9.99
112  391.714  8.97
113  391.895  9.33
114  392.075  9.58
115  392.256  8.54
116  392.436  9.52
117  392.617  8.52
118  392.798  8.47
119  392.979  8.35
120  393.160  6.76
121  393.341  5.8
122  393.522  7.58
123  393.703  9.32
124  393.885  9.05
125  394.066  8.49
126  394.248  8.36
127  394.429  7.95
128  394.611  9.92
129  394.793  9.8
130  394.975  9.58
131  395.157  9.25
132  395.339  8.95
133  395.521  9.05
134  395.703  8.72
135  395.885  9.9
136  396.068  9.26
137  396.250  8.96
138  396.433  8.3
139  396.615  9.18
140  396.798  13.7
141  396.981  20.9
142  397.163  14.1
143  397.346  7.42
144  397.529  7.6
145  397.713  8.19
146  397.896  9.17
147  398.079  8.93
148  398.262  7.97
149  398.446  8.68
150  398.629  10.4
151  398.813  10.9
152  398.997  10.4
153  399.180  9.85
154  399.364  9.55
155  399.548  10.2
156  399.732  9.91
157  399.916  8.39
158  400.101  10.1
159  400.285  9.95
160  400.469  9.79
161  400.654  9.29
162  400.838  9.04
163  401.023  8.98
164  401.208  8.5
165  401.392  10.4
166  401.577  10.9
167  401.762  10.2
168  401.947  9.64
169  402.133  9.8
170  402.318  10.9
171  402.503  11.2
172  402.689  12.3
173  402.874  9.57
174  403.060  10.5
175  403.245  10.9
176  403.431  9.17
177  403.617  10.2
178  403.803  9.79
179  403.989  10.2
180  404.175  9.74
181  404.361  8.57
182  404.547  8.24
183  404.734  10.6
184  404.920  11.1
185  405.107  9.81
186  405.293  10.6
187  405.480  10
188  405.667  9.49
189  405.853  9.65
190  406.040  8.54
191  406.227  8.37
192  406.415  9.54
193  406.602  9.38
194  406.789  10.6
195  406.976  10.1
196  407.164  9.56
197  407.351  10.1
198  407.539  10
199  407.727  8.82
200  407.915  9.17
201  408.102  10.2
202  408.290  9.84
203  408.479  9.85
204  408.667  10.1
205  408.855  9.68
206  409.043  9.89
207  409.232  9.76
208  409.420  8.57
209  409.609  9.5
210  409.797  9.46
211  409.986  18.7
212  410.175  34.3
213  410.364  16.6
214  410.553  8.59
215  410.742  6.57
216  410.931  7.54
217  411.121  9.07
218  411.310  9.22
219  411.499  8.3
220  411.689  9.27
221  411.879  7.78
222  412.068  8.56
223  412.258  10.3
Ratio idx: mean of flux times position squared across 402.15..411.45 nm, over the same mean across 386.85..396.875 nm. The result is 1.18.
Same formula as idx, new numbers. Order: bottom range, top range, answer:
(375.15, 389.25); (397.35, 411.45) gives 1.18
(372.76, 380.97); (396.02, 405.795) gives 0.84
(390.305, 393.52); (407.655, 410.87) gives 1.47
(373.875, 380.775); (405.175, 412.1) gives 1.43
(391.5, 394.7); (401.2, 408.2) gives 1.23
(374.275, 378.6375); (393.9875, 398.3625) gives 1.27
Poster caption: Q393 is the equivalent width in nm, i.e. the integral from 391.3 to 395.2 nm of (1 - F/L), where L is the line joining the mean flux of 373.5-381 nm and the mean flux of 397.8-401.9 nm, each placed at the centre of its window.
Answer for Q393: 0.23 nm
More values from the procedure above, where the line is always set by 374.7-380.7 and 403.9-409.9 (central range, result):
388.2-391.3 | -0.41 nm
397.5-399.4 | 0.02 nm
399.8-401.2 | 0.02 nm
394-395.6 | 0.04 nm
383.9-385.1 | 0.00 nm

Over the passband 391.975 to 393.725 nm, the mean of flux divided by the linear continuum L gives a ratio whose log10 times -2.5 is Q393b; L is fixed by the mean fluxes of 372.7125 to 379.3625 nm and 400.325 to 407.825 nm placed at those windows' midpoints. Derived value 0.43 mag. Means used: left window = 15.7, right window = 9.85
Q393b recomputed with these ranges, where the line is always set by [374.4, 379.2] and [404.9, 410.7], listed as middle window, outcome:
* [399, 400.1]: 0.066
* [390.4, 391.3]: 0.085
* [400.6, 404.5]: 0.058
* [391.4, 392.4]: 0.043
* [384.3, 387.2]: -0.186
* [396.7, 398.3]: -0.087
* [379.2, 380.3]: 0.023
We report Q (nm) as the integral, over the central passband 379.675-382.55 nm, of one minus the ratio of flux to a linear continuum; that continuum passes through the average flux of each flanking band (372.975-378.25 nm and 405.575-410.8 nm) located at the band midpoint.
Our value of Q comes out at 0.358 nm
